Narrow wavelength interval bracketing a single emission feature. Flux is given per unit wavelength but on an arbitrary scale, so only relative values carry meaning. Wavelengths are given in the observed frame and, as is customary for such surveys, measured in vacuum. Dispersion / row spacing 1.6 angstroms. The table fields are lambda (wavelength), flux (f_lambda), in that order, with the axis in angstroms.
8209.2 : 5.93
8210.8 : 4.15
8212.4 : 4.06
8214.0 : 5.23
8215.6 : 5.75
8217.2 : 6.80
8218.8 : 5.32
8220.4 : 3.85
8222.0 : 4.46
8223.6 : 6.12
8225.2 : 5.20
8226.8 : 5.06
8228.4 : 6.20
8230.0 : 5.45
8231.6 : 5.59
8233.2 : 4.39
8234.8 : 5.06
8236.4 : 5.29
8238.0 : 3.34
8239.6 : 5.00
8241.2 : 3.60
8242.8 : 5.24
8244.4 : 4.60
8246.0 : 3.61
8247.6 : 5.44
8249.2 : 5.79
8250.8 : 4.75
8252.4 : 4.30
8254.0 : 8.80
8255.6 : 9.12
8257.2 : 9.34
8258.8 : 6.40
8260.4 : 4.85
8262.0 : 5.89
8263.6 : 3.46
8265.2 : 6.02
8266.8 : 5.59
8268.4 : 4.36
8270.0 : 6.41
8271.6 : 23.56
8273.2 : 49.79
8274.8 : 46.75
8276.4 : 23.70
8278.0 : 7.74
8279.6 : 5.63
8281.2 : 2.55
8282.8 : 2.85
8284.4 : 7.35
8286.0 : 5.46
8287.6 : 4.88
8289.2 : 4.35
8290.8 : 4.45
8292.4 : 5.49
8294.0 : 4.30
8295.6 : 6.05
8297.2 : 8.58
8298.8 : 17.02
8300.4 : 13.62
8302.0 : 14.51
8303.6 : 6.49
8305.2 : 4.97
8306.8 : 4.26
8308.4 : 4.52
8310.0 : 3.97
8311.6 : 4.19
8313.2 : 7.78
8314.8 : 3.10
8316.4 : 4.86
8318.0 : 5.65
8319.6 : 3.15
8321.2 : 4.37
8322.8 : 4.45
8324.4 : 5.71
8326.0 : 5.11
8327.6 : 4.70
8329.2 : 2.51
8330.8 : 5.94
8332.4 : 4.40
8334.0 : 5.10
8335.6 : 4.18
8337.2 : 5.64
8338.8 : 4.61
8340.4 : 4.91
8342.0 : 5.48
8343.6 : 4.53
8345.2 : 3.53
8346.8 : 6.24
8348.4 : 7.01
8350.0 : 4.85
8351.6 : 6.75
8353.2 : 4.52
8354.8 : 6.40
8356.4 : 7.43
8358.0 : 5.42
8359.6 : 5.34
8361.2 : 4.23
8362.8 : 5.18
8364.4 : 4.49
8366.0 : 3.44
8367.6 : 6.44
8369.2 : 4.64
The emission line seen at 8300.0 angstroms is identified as [N II]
